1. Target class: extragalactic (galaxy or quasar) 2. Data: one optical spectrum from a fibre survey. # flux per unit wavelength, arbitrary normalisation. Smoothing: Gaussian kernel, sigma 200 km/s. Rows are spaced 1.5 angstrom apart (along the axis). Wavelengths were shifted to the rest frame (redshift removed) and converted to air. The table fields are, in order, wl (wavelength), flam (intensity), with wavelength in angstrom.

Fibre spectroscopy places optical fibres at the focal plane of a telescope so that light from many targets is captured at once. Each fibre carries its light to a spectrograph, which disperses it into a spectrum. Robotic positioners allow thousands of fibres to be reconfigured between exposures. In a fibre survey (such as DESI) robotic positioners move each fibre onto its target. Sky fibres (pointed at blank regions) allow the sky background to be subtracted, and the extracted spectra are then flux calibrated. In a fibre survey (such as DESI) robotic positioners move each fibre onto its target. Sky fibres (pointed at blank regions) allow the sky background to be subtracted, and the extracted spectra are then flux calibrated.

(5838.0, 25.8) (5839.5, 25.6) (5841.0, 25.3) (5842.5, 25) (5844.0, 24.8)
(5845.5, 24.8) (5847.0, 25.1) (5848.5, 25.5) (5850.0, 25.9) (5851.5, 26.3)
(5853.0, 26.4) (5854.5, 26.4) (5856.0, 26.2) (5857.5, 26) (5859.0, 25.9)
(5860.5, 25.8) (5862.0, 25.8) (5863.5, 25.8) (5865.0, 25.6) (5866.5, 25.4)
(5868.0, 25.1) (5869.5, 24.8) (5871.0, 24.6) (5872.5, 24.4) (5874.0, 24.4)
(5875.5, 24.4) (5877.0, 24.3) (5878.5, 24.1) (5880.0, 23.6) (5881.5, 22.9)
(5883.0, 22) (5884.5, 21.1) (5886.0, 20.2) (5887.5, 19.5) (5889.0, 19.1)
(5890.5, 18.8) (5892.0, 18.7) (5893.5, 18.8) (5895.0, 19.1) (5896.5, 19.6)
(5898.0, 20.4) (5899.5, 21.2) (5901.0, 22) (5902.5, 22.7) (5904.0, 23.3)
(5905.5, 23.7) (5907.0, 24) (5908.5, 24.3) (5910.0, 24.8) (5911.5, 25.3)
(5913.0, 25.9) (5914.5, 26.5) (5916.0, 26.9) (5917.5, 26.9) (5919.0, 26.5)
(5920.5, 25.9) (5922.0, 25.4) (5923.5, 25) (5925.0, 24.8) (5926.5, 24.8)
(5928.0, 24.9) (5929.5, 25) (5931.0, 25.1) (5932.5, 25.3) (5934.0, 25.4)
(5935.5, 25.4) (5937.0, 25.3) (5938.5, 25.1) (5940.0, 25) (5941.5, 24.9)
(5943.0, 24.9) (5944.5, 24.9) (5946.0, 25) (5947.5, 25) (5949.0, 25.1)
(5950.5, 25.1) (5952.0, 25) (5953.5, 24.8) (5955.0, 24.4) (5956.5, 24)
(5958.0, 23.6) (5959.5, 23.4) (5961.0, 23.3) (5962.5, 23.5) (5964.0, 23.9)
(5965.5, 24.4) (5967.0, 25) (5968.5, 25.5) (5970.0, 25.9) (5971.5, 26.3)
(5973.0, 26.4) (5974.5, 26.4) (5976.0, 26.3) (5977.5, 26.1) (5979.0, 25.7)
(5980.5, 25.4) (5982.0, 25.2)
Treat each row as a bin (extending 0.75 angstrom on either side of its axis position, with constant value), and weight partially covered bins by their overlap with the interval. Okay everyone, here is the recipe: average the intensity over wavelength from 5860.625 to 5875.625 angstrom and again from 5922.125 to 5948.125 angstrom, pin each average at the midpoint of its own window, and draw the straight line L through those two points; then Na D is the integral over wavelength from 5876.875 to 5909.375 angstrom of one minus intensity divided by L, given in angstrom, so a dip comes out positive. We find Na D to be 4.66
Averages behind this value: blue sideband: 25.1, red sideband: 25.1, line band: 21.5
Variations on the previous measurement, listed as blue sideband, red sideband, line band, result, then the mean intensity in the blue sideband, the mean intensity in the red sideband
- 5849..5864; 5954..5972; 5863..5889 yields 2.3 angstrom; 26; 24.4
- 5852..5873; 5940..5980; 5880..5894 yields 2.8 angstrom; 25.6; 25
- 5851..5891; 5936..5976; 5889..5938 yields 1.5 angstrom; 24.1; 24.9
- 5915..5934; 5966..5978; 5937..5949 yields 0.3 angstrom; 25.5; 26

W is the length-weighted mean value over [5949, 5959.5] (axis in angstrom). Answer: 24.5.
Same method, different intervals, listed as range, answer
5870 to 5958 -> 23.8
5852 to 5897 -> 23.3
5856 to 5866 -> 25.8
